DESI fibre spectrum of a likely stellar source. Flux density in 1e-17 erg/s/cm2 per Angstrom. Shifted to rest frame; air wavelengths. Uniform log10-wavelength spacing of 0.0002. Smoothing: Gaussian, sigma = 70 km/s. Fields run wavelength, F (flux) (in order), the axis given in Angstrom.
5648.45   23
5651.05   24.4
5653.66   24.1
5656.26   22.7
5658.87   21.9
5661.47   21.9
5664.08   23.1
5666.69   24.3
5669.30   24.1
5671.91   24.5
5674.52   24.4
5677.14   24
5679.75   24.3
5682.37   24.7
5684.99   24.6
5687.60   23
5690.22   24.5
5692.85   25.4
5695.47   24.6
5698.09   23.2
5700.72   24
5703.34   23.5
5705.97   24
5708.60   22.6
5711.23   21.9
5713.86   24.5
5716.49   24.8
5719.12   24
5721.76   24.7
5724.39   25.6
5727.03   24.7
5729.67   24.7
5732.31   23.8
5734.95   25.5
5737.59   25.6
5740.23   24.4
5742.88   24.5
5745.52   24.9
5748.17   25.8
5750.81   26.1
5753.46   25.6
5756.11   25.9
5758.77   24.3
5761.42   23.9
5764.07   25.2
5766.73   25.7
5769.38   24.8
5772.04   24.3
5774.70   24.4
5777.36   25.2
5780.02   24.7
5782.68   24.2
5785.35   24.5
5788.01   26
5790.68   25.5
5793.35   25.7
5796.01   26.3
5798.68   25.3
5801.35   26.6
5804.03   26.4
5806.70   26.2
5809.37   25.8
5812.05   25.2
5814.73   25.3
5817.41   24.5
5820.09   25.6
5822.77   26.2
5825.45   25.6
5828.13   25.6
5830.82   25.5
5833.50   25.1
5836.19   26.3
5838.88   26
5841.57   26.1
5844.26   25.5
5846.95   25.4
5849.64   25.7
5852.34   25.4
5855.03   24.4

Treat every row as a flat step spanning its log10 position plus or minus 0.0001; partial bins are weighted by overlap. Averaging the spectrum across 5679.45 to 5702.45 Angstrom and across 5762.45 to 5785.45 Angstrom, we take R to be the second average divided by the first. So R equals 1.02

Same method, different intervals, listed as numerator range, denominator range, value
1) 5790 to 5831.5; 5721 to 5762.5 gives 1.03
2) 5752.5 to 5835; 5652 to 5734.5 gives 1.06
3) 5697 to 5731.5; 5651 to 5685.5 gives 1.01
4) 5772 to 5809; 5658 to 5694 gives 1.06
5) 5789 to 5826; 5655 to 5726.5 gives 1.08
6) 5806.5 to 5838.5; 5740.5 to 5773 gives 1.02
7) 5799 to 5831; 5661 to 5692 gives 1.07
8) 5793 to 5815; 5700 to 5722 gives 1.09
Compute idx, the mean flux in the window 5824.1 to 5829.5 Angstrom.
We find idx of 25.6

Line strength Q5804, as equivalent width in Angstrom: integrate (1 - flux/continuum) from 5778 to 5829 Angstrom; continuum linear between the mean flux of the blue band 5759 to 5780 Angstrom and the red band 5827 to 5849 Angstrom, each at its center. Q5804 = -0.6 Angstrom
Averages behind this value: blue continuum 24.8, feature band 25.5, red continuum 25.7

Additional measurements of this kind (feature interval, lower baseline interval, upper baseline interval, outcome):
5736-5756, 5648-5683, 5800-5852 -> -0.5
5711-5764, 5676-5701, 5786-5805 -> 0.4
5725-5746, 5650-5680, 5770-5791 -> -0.4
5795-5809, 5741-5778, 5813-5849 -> -0.4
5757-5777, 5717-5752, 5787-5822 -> 0.5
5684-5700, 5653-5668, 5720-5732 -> -0.2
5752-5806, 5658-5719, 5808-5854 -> -0.6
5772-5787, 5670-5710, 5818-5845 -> 0.3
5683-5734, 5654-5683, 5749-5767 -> 0.4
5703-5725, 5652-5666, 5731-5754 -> 0.4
